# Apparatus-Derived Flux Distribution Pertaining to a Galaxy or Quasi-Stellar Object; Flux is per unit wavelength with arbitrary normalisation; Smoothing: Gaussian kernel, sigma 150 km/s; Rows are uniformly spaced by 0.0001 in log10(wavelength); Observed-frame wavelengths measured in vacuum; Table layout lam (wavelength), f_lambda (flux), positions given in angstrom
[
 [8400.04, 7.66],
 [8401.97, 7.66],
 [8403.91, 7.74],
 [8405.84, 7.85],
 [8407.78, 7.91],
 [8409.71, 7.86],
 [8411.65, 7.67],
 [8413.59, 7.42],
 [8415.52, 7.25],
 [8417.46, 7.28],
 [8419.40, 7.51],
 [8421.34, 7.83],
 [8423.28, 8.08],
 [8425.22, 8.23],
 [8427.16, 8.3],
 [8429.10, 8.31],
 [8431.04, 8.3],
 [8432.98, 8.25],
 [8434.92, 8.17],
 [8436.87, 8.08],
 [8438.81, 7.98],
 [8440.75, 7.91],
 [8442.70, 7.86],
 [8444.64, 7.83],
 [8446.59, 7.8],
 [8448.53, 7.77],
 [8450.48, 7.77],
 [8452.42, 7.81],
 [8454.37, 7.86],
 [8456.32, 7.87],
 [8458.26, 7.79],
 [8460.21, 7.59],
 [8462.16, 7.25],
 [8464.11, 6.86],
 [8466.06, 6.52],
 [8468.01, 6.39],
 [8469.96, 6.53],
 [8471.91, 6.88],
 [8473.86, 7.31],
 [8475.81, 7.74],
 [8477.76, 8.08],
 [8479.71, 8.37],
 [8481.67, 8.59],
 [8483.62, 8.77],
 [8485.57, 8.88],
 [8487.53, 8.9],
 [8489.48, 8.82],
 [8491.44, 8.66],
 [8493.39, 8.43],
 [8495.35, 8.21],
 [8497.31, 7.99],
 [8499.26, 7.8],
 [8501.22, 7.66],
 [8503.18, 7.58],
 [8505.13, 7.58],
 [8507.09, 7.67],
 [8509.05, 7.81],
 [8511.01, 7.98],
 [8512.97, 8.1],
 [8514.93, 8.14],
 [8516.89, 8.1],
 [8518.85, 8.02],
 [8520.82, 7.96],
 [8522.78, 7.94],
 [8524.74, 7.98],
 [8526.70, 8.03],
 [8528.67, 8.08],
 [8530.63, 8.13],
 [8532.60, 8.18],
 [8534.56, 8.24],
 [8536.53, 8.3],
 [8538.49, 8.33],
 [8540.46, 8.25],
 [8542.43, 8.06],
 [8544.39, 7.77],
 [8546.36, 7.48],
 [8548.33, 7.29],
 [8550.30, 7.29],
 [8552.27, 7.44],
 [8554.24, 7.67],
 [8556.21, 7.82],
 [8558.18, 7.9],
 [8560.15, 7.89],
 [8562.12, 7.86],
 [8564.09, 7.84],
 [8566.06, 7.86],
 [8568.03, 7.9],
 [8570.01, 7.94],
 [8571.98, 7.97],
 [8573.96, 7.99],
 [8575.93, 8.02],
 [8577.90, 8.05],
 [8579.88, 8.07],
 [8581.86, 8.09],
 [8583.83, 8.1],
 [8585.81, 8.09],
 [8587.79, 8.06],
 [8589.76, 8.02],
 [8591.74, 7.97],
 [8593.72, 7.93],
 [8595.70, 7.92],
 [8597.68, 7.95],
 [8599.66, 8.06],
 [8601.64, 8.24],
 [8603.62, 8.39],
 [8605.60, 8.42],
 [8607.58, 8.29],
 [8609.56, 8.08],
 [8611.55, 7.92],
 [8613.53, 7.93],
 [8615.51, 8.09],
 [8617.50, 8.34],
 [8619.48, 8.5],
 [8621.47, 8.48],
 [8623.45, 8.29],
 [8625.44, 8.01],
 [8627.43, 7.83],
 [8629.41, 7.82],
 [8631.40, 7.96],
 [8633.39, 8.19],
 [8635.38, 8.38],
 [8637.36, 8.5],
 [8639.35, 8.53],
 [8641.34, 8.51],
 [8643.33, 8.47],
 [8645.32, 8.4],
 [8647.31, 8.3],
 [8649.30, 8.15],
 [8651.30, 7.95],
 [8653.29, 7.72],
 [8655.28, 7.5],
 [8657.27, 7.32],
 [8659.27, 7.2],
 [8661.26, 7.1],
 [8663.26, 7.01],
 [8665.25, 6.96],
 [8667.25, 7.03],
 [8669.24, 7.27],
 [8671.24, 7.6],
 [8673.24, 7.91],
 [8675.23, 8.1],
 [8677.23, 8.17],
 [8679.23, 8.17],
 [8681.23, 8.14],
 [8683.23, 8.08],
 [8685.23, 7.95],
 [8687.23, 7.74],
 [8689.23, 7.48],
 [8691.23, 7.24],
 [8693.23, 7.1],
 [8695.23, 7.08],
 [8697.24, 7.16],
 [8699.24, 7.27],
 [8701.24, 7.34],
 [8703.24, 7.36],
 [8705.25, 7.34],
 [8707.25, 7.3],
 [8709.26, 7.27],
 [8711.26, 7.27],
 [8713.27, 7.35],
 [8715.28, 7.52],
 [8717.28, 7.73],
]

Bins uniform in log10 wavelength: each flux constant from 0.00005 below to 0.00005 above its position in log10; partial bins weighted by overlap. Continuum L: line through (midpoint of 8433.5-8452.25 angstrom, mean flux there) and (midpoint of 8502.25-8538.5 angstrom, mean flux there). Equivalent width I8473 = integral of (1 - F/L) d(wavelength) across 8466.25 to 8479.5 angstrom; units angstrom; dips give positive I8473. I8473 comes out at 1.3 angstrom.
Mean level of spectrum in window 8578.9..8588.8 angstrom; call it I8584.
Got 8.08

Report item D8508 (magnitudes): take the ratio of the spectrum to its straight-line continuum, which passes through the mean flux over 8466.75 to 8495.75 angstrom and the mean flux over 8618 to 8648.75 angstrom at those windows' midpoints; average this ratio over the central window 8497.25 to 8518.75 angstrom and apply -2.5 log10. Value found 0.03 mag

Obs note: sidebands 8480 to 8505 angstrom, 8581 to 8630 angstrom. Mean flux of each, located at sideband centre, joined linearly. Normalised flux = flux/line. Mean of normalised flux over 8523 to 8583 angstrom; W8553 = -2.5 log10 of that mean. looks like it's 0.04 mag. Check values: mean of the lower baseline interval 8.33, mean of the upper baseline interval 8.12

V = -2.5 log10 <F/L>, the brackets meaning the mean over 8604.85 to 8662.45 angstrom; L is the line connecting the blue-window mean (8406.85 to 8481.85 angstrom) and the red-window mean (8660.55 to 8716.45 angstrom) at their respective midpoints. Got -0.08 mag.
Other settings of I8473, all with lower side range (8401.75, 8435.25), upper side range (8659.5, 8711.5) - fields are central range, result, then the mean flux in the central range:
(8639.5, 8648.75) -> -1.08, 8.42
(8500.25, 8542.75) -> -1.59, 8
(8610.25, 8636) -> -1.91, 8.13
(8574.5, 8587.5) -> -0.74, 8.07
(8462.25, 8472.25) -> 1.44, 6.67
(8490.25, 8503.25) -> -0.57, 8.09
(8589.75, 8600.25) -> -0.49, 7.96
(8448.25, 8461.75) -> 0.10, 7.76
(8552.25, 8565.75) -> -0.25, 7.81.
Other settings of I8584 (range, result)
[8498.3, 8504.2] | 7.68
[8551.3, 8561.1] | 7.74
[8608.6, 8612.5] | 7.99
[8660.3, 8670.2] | 7.07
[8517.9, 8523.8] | 7.97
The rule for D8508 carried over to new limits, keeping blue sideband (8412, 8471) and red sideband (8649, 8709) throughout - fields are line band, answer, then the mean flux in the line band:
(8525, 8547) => -0.07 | 8.08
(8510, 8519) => -0.06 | 8.07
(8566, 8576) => -0.05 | 7.95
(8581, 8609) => -0.07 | 8.11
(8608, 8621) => -0.08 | 8.16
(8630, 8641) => -0.10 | 8.31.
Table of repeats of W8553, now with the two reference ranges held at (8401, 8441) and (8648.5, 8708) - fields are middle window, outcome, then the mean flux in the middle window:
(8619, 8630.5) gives -0.07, 8.14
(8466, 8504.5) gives -0.02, 7.94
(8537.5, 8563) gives -0.01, 7.77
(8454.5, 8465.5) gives 0.05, 7.46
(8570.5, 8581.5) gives -0.05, 8.02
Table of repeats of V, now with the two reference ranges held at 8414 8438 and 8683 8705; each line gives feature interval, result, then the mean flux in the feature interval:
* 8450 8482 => 0.06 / 7.46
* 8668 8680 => -0.06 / 7.85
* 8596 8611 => -0.08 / 8.18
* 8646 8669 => 0.00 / 7.48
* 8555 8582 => -0.04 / 7.94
